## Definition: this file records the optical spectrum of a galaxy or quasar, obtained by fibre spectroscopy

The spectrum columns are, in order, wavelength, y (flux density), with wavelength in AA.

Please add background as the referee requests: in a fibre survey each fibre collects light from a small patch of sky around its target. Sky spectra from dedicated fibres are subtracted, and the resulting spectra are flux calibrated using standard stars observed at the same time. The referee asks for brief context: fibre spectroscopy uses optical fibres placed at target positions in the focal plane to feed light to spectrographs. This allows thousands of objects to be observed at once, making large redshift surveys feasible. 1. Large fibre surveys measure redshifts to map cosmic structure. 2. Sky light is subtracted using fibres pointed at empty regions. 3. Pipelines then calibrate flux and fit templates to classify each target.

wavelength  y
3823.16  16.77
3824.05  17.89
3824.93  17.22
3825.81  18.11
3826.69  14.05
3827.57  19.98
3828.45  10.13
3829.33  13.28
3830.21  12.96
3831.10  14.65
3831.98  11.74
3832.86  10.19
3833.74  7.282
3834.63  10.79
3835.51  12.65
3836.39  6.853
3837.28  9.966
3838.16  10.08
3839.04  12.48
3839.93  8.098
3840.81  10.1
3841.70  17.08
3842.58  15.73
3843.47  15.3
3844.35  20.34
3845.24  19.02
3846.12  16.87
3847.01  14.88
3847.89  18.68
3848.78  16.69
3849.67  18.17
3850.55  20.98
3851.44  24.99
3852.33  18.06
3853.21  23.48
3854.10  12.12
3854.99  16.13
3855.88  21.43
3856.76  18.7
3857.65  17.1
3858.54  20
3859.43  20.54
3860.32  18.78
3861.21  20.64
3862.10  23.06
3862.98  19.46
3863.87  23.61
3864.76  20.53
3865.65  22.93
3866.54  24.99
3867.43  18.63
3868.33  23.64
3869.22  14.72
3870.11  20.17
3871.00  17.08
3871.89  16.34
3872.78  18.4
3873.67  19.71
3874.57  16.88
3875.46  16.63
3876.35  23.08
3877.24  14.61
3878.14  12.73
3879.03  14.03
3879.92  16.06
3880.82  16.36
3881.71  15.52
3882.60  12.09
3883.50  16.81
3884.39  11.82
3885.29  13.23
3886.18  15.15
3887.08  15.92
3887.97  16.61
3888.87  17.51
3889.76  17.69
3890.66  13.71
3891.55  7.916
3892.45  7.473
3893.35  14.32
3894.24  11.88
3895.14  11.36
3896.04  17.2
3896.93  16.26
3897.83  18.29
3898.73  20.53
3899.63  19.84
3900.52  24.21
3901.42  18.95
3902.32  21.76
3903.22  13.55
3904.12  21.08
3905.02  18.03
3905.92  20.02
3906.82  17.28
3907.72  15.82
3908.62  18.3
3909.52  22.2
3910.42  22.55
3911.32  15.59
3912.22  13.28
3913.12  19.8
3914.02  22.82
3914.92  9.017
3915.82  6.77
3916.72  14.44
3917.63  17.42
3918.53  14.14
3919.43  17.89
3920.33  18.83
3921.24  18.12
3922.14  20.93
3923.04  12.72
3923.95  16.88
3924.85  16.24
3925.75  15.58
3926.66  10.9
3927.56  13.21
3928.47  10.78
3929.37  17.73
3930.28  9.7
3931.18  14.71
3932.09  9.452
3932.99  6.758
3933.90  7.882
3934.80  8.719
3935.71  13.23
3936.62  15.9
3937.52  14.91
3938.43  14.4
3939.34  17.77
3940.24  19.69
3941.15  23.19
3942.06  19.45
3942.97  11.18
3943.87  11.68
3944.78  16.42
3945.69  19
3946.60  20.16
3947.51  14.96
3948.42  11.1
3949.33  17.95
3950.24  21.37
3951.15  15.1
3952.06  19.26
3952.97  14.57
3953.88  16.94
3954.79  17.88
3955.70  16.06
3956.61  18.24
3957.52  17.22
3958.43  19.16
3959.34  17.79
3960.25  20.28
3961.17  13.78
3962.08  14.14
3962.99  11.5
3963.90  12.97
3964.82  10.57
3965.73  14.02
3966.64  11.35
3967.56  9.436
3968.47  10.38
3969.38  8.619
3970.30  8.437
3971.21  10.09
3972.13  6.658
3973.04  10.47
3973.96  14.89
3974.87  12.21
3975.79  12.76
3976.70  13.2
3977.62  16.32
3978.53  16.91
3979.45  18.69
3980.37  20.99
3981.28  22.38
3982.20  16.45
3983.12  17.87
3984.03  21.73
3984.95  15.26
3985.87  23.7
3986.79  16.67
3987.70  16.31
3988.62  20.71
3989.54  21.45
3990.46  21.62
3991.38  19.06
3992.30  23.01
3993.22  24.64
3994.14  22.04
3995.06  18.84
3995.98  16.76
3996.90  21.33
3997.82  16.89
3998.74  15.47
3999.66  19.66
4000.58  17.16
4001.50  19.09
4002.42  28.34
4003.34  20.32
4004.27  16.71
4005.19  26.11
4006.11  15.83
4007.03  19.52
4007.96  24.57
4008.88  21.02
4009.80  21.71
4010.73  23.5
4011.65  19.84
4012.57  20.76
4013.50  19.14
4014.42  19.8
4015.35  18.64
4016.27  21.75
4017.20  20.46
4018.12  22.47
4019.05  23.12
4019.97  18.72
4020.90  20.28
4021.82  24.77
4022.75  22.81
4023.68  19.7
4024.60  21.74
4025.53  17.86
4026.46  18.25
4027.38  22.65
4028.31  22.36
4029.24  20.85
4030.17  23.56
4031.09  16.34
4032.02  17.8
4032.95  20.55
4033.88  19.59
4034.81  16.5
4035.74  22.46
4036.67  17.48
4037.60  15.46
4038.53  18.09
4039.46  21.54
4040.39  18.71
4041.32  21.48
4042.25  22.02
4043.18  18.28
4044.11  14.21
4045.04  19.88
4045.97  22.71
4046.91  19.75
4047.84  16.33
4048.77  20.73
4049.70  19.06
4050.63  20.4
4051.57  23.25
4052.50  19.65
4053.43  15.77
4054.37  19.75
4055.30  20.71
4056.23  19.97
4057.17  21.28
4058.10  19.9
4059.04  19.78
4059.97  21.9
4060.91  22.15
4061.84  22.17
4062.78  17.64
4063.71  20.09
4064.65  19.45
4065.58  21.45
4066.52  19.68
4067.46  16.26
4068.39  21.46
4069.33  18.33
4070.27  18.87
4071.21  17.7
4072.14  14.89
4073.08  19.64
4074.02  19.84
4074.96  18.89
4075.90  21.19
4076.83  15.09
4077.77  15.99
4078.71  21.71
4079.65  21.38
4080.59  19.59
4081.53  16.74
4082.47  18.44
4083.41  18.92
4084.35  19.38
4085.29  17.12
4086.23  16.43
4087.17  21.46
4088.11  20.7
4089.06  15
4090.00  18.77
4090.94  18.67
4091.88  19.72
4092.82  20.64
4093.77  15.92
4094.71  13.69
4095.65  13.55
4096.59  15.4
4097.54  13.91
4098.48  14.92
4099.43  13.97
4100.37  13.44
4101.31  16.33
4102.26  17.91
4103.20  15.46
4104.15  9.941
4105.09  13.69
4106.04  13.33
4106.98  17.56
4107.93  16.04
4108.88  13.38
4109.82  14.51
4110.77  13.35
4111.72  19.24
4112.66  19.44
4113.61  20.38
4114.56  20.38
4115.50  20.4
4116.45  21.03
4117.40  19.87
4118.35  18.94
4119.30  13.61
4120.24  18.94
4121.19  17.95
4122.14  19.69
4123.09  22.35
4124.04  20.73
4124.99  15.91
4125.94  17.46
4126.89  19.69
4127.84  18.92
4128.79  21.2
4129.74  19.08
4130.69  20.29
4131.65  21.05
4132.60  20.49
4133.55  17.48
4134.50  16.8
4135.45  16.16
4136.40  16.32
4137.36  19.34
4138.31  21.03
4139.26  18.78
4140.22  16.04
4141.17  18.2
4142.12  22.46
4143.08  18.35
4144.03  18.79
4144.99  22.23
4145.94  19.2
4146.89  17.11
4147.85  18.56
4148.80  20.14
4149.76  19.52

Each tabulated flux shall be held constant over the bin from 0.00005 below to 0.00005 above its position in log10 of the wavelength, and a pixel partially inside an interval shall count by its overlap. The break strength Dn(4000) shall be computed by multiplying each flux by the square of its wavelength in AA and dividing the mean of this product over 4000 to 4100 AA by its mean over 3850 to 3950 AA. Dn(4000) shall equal 1.3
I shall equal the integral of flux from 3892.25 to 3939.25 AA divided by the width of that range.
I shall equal 15.6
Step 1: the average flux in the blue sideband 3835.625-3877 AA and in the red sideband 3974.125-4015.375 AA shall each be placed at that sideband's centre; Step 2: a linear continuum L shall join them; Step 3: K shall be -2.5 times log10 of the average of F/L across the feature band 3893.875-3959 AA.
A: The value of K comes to 0.15 mag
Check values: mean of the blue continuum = 17.8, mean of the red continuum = 19.4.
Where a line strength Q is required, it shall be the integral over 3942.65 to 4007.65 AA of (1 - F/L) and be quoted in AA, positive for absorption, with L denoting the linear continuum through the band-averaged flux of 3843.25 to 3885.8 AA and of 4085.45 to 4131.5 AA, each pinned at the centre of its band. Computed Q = 3.86 AA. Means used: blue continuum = 18.3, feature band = 16.8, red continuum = 17.4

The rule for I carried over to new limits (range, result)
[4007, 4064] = 20.2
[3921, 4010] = 16.4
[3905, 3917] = 16.9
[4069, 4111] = 16.9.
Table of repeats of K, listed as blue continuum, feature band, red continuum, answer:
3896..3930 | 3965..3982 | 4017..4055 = 0.36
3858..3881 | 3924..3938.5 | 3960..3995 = 0.34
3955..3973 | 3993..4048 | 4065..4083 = -0.25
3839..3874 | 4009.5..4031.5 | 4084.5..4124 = -0.19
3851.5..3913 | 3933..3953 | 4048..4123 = 0.14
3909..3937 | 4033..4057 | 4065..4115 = -0.17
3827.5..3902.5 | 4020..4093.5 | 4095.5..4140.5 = -0.14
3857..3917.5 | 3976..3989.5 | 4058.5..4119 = -0.05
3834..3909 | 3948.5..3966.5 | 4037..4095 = 0.12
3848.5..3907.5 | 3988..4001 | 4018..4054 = -0.03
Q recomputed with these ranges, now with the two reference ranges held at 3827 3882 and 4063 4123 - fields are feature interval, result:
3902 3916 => -0.5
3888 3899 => 1.5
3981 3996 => -2.4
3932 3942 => 1.7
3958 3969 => 2.2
